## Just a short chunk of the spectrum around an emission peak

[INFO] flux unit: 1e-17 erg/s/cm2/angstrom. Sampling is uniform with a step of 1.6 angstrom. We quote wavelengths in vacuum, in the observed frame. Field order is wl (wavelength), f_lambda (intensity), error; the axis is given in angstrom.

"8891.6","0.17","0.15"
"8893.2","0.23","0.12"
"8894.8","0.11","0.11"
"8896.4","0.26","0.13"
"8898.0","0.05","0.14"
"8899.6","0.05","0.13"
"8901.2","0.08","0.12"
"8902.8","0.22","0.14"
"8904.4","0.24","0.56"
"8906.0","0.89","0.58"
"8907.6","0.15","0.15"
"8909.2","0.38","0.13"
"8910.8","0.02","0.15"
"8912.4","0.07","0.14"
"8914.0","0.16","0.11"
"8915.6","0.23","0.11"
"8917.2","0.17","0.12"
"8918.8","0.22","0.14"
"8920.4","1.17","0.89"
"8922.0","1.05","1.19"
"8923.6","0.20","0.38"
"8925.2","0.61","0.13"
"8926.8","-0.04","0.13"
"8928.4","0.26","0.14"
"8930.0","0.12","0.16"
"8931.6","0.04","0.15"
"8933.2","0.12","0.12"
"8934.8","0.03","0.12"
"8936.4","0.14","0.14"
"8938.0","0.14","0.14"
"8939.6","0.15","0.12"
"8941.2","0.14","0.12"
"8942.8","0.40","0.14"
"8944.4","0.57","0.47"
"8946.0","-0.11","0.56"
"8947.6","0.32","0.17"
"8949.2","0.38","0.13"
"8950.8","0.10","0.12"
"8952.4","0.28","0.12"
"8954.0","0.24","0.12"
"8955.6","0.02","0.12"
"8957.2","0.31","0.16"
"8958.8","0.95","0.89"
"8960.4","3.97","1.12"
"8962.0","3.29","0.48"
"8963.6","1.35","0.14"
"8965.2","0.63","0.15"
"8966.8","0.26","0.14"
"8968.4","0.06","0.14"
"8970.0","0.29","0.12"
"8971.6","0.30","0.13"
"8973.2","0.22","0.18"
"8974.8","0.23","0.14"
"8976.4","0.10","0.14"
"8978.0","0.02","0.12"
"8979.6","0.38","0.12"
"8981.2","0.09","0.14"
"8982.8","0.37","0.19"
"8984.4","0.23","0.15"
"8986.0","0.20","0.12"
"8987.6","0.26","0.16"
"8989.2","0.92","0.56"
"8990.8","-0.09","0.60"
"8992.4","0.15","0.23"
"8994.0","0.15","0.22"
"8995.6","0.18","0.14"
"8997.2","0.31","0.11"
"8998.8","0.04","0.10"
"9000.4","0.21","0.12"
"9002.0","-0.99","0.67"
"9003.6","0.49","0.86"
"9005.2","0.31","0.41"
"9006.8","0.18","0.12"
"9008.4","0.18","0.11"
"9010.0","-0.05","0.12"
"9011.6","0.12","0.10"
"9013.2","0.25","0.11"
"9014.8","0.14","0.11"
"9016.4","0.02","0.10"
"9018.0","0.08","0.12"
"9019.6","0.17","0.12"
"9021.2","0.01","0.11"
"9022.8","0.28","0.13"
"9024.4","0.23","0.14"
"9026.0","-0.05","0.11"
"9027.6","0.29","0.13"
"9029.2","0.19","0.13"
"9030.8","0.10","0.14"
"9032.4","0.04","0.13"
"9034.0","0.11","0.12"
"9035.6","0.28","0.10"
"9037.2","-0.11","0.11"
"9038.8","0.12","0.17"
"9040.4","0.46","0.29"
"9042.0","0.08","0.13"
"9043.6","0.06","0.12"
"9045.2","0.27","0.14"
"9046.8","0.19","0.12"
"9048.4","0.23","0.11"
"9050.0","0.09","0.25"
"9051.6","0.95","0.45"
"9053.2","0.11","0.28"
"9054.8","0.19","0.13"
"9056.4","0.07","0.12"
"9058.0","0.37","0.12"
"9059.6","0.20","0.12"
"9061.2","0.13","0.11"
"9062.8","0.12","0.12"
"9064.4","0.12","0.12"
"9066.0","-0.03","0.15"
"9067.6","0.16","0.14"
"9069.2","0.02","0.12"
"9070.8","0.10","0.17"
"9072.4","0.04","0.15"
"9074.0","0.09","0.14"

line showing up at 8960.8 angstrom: [O III]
